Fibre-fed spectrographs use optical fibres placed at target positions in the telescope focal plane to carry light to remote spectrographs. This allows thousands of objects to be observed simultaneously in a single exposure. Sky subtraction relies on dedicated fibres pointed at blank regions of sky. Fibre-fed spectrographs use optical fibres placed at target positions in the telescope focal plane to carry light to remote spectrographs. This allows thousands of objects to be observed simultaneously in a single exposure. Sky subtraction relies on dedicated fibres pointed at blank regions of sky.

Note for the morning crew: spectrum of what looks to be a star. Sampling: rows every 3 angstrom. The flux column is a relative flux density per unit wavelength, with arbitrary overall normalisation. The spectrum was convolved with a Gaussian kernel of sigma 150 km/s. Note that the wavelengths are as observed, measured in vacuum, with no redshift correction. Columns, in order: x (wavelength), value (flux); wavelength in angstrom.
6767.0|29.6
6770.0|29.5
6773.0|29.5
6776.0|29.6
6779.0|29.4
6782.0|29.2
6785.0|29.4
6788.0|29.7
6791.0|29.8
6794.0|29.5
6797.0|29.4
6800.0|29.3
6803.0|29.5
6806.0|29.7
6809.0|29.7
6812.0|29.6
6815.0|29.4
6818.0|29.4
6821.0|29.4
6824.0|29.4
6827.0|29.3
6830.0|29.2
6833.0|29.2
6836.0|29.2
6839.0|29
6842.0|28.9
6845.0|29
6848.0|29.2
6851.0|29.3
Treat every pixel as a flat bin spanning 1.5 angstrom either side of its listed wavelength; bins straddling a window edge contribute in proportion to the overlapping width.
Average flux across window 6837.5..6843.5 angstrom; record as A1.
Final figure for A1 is 28.9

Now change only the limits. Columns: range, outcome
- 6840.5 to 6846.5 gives 28.9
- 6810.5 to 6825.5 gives 29.4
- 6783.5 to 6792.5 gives 29.6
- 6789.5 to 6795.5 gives 29.7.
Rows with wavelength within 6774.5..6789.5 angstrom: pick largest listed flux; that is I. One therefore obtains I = 29.7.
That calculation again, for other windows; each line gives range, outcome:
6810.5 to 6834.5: 29.6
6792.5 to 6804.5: 29.5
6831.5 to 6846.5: 29.2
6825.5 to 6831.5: 29.3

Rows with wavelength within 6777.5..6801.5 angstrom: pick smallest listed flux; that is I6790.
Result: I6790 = 29.2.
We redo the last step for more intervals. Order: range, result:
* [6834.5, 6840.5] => 29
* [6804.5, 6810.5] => 29.7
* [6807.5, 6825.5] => 29.4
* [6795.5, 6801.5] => 29.3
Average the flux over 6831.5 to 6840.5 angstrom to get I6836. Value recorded 29.1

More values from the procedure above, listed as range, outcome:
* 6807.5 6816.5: 29.6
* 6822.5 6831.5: 29.3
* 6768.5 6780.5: 29.5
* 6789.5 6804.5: 29.5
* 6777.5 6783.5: 29.3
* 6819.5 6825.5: 29.4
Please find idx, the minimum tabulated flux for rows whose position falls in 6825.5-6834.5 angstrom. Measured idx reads 29.2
